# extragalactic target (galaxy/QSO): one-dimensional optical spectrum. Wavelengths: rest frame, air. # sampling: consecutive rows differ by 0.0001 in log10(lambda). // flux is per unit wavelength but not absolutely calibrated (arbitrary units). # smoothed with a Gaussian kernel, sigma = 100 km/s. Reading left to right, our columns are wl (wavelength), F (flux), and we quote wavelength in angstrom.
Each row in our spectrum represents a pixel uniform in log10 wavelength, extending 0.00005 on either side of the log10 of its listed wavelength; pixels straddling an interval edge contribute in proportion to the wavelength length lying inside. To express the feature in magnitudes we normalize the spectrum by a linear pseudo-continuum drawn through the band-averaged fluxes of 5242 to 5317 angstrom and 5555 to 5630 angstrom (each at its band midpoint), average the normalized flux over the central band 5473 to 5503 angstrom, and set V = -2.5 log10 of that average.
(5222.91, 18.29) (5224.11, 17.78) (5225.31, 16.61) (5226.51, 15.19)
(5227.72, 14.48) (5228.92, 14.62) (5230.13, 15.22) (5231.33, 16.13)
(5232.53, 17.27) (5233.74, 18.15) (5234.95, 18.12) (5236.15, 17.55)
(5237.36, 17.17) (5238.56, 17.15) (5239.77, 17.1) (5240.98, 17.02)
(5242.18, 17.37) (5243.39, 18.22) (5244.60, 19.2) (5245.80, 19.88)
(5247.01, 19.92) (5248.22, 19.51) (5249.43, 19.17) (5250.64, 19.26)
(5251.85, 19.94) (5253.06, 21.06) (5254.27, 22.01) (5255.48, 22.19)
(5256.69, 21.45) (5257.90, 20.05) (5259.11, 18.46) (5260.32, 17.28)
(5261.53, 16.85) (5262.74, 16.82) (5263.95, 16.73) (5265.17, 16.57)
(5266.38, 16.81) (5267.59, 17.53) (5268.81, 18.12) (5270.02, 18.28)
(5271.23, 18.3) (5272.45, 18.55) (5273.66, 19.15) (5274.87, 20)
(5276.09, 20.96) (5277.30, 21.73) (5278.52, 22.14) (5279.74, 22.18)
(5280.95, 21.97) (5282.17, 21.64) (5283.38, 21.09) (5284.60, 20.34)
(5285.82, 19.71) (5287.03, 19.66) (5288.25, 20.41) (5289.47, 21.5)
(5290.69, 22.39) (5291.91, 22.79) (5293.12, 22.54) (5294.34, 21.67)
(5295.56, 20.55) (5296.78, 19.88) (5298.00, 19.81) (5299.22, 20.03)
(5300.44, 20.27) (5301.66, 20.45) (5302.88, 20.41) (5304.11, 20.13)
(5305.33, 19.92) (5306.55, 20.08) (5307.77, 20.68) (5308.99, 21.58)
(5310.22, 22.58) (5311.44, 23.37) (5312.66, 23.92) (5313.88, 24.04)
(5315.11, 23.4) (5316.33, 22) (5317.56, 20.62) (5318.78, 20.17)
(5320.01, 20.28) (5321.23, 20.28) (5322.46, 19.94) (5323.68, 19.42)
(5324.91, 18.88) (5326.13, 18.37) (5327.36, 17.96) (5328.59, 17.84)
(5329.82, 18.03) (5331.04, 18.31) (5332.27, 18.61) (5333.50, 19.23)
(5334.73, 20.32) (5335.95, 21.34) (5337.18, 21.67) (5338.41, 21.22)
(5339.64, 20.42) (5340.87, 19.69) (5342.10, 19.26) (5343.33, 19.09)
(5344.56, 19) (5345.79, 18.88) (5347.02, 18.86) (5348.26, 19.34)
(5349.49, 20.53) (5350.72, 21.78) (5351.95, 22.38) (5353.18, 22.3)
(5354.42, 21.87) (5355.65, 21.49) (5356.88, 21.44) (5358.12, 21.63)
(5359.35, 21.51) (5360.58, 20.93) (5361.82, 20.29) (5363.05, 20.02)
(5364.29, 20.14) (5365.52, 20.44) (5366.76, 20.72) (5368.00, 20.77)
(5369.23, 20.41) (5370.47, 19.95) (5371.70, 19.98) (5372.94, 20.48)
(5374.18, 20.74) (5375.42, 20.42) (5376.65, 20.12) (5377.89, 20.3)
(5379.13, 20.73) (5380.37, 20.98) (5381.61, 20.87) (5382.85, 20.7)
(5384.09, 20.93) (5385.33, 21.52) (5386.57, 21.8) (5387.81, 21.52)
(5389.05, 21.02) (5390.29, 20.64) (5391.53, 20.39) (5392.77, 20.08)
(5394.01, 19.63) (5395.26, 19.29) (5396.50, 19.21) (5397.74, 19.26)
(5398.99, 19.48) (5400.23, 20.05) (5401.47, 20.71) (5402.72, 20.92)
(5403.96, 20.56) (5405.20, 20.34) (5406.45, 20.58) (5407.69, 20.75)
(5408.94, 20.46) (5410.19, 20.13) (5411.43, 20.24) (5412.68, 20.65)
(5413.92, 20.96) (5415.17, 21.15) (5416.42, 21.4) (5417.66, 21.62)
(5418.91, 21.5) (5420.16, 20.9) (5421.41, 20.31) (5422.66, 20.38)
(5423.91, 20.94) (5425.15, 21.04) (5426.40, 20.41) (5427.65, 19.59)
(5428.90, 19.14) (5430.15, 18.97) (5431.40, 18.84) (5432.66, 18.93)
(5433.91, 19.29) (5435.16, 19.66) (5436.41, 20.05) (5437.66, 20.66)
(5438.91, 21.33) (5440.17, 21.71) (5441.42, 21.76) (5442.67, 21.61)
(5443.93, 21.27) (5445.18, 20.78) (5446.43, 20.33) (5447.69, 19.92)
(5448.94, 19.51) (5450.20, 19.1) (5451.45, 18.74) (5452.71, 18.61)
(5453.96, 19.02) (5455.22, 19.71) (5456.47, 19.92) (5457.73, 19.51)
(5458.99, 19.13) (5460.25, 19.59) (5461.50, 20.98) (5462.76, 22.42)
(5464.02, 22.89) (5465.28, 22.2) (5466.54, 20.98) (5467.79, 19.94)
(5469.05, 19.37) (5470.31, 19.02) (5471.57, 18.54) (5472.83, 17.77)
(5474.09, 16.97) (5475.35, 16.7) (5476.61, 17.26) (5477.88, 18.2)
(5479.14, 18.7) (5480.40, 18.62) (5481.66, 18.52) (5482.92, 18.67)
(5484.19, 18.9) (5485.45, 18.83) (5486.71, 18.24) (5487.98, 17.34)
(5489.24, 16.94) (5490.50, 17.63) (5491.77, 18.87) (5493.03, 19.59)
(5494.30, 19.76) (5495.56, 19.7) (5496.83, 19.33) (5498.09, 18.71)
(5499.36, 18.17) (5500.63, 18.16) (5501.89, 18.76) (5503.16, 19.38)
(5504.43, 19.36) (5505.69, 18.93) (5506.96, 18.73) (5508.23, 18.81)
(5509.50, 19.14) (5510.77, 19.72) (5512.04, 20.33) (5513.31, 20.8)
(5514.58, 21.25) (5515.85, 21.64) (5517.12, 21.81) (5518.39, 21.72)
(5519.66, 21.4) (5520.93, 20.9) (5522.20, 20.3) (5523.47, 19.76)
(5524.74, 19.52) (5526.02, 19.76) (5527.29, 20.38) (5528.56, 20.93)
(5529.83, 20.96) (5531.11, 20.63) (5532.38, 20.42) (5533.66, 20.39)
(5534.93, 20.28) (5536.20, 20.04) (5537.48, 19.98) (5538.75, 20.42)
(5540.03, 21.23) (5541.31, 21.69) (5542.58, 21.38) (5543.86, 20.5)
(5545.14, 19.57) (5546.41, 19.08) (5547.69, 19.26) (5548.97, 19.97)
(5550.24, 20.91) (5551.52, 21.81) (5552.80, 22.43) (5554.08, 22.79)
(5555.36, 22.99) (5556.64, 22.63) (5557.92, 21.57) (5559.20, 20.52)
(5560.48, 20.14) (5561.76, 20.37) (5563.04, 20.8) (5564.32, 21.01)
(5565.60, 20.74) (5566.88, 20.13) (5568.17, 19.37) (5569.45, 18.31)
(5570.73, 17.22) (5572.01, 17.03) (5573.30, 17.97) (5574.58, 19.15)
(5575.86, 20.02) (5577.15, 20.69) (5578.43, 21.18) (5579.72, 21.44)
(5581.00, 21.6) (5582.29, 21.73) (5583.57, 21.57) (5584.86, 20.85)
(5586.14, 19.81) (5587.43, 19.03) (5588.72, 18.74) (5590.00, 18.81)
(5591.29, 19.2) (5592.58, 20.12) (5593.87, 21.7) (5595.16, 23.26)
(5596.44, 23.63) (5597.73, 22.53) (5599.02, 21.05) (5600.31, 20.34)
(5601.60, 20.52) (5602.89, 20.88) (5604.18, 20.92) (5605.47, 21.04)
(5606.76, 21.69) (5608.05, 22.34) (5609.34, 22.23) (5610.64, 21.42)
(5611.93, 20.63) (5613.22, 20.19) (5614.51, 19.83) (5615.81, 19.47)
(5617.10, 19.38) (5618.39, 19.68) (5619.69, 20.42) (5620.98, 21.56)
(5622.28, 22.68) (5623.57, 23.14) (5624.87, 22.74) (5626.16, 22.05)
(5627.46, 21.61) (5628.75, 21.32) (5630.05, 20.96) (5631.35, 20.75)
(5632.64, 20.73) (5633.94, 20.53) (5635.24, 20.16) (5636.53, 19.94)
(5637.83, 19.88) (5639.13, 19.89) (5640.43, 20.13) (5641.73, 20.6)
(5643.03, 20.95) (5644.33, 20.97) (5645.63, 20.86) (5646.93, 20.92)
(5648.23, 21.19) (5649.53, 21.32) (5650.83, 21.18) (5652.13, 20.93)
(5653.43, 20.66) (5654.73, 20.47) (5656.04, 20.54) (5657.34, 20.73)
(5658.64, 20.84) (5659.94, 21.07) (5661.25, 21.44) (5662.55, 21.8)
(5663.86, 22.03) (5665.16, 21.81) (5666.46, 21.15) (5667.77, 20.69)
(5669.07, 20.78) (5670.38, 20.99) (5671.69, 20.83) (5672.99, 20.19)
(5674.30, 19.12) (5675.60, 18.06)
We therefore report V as 0.12 mag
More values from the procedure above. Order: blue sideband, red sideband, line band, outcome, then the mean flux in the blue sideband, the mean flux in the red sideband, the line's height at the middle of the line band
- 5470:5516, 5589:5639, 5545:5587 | -0.018 mag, 18.8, 21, 20.1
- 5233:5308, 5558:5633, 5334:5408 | -0.032 mag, 19.6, 20.7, 19.9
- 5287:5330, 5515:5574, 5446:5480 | 0.063 mag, 20.8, 20.5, 20.6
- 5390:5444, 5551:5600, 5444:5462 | 0.040 mag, 20.4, 20.6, 20.4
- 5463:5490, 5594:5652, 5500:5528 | -0.034 mag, 18.8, 21.1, 19.4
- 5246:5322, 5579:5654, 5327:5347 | 0.054 mag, 20.3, 20.9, 20.4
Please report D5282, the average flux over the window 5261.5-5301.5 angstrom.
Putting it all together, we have 20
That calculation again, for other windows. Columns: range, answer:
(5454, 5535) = 19.6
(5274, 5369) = 20.7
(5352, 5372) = 20.9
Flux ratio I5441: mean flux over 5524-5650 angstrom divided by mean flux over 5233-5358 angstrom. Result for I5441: 1.04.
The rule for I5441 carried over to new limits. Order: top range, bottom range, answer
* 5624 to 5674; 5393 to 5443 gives 1.03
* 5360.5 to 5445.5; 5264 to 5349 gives 1.01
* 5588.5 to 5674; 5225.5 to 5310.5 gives 1.09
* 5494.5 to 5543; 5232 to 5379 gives 1.00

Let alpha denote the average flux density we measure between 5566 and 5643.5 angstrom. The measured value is 20.6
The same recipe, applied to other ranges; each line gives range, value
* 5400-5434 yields 20.4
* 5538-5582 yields 20.5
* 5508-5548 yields 20.5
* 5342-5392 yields 20.7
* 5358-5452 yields 20.4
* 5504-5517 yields 20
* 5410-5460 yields 20.2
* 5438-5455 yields 20.3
